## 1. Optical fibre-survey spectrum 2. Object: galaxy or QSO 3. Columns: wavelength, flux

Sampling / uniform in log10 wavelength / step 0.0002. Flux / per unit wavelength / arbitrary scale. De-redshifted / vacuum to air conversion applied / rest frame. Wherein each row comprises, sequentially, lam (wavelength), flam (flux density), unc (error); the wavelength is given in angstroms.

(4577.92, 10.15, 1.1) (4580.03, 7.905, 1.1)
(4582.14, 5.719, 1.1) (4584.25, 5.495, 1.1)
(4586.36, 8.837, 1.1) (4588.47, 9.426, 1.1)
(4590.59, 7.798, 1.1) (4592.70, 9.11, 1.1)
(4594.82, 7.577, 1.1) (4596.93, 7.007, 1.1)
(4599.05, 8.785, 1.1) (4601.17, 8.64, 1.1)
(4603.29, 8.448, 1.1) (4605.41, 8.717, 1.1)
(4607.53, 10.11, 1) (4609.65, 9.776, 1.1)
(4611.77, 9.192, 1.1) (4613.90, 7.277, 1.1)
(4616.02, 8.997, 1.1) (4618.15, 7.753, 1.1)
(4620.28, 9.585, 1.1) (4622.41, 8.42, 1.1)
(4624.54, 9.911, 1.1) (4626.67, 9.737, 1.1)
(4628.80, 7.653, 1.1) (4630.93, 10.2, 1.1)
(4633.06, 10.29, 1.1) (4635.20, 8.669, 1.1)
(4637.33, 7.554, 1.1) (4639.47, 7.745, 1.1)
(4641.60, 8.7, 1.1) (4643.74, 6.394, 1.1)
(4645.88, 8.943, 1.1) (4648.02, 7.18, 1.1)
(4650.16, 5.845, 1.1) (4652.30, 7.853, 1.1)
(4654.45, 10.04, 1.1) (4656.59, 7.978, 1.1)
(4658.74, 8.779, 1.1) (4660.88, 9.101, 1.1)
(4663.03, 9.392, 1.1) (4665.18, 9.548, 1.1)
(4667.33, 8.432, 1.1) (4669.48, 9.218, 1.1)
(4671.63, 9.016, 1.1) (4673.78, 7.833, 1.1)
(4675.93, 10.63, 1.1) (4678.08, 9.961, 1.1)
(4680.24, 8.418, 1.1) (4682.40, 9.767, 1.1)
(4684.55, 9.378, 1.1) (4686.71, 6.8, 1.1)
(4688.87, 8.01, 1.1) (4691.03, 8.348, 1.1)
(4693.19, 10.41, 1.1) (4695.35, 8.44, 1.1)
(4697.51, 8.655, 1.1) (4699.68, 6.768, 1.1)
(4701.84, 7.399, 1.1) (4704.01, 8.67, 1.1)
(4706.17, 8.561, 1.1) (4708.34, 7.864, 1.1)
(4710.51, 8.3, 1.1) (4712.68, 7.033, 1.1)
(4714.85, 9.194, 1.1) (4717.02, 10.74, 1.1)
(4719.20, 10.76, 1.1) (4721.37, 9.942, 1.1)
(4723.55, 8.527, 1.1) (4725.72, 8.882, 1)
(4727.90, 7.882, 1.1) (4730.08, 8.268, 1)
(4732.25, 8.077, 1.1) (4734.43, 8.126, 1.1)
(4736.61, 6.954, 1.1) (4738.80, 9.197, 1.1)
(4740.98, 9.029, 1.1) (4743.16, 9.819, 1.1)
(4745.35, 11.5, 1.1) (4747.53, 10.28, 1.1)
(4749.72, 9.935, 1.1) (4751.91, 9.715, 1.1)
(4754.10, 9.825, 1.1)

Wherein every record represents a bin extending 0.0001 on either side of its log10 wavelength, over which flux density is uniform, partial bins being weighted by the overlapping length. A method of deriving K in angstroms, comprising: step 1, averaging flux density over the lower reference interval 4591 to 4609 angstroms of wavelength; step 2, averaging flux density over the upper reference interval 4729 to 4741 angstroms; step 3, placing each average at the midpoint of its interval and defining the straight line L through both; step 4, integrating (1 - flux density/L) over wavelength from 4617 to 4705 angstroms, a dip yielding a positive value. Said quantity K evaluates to -2.3 angstroms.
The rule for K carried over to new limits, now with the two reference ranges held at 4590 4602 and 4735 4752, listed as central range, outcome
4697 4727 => 1.8 angstroms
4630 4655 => 1.0 angstroms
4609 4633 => -1.7 angstroms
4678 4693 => 0.5 angstroms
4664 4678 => -0.5 angstroms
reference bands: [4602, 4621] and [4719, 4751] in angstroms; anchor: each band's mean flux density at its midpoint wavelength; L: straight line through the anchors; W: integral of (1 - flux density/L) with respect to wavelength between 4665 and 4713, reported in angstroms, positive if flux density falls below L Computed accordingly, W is 2.2 angstroms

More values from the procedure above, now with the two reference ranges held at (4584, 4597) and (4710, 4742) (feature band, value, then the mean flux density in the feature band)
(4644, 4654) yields 1.01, 7.53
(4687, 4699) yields 0.01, 8.57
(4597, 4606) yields -0.33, 8.46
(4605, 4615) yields -1.02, 9.04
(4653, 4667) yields -1.06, 9.06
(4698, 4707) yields 0.78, 7.88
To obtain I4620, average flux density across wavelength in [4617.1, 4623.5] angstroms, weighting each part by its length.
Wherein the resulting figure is 8.59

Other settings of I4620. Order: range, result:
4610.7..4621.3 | 8.56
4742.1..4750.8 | 10.4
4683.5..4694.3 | 8.59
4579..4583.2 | 6.8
